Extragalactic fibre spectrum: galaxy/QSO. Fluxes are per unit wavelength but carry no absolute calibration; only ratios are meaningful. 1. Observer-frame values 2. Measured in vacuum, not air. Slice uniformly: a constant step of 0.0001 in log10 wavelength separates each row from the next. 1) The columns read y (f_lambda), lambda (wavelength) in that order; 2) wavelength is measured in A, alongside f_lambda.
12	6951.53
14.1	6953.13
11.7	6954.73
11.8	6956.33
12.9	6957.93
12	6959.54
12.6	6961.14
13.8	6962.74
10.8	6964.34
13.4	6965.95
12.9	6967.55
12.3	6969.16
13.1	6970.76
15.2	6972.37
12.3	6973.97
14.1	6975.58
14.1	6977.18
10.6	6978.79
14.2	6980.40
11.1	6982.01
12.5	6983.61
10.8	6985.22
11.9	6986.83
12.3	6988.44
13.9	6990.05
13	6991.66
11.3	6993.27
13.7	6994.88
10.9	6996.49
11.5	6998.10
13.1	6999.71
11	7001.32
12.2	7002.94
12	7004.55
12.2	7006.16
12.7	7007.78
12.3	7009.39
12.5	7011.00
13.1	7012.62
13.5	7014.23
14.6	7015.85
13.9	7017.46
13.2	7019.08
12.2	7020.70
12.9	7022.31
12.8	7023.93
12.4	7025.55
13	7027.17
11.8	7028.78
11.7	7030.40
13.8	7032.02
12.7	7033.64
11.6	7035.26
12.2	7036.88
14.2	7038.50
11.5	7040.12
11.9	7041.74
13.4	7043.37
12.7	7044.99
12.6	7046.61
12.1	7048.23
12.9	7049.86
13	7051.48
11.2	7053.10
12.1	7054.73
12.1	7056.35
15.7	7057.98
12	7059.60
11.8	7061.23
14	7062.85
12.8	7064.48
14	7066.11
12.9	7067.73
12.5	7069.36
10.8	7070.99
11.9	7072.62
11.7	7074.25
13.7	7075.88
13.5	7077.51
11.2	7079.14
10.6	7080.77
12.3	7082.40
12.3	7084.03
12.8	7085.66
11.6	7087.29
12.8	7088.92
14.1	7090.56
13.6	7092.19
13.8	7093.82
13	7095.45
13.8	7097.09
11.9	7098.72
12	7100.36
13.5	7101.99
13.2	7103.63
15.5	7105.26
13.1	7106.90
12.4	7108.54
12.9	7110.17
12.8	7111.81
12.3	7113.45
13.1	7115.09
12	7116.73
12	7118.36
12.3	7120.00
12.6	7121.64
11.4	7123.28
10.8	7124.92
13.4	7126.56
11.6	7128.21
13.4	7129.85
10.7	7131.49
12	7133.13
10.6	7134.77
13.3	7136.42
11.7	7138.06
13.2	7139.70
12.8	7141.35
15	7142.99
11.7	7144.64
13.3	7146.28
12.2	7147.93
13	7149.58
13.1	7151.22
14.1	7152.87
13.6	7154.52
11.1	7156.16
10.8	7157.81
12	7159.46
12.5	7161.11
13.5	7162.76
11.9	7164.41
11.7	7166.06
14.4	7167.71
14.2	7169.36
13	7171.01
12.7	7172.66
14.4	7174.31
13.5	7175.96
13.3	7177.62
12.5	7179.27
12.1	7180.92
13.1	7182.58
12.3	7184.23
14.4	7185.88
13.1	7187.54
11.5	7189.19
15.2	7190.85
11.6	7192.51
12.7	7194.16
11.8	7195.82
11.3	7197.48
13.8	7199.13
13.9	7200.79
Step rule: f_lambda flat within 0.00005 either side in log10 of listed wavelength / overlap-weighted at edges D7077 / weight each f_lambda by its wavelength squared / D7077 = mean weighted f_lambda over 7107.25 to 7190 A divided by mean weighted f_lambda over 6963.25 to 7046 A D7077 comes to 1.04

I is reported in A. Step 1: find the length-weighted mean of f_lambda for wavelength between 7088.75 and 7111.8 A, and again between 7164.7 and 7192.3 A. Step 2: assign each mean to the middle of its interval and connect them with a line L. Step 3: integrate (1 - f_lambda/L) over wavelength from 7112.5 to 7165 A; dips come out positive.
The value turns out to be 3.2 A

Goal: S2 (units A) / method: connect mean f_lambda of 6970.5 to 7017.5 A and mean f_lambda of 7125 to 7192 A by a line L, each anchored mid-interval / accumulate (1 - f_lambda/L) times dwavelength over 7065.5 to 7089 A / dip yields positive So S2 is 0.78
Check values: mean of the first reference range 12.6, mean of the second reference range 12.8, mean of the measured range 12.3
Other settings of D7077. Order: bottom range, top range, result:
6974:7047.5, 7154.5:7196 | 1.07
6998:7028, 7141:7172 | 1.05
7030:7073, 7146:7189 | 1.06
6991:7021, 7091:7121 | 1.06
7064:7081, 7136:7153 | 1.07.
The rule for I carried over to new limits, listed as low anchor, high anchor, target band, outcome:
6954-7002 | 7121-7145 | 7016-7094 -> -1.54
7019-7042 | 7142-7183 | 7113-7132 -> 0.94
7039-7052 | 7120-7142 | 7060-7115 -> -1.92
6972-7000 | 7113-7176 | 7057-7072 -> -0.43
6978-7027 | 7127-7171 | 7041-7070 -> -0.55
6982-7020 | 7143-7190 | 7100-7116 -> -0.47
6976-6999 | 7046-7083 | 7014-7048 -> -0.97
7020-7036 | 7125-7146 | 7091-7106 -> -1.12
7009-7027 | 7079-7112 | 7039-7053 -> 0.53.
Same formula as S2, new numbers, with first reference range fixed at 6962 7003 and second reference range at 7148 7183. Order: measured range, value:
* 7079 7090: 0.6 A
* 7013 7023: -0.6 A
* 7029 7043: 0.2 A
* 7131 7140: 0.6 A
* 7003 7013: 0.1 A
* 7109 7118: 0.1 A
